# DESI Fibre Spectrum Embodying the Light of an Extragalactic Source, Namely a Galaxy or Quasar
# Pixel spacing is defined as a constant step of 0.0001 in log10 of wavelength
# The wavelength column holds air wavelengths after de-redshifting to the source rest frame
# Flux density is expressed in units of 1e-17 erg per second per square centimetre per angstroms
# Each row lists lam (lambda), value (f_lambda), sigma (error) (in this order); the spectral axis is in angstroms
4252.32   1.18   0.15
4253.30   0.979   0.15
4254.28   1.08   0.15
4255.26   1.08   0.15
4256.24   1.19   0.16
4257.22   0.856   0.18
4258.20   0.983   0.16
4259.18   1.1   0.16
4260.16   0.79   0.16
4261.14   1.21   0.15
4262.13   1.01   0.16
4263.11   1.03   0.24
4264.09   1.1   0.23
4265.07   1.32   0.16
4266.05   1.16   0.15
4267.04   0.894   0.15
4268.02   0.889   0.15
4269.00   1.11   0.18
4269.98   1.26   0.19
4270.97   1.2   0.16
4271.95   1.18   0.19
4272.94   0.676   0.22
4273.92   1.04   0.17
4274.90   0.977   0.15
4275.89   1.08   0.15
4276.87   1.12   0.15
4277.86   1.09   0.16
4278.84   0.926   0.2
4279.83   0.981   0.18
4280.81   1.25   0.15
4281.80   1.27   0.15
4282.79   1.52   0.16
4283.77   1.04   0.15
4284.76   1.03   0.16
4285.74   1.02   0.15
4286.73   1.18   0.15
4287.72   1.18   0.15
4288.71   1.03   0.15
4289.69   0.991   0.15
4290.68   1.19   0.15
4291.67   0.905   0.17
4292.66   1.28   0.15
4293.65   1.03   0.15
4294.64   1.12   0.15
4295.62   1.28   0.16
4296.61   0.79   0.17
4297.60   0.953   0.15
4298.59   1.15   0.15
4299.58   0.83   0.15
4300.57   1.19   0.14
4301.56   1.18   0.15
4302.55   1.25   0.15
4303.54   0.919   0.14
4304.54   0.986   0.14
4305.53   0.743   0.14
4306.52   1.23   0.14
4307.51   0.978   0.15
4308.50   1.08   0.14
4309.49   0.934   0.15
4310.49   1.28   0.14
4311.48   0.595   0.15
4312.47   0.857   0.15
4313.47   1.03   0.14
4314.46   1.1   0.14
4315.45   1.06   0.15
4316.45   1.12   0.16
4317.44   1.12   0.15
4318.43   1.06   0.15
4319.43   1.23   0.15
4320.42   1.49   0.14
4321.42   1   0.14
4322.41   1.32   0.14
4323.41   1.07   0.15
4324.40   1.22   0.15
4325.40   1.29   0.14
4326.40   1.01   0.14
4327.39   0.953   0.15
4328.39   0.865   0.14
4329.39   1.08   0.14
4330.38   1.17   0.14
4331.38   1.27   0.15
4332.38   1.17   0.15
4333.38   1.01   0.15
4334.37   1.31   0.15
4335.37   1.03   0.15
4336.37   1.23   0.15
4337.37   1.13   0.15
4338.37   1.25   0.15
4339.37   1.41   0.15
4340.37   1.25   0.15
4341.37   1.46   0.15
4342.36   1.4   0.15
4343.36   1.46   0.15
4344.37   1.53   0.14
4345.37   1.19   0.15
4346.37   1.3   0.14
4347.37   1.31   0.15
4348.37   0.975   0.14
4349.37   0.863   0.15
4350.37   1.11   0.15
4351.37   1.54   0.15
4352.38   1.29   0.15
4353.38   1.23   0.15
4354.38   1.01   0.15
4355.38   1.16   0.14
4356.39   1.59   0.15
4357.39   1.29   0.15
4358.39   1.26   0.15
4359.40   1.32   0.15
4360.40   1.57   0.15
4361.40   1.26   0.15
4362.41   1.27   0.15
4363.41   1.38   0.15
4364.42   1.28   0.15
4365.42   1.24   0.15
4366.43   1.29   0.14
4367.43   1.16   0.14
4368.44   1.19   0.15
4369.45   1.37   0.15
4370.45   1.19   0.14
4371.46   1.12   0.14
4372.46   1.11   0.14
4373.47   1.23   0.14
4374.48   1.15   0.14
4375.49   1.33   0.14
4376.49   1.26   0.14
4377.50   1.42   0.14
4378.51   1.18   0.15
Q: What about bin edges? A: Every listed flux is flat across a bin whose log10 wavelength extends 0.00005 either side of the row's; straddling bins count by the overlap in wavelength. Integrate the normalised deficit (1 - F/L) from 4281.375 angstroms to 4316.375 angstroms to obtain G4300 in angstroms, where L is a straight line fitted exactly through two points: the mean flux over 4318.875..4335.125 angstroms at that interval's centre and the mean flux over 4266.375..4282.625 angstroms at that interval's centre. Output 1.4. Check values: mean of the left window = 1.07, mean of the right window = 1.15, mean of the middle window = 1.06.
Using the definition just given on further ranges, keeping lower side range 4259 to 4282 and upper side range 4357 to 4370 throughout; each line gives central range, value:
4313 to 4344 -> 0.78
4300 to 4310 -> 0.91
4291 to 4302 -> 0.63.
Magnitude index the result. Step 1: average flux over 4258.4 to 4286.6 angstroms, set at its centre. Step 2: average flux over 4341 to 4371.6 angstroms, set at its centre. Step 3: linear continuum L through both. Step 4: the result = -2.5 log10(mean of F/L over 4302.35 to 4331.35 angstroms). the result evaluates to 0.11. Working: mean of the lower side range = 1.08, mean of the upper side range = 1.28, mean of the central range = 1.07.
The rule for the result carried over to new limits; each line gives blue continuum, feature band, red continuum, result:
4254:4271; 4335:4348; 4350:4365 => -0.03 mag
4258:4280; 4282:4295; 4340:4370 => -0.02 mag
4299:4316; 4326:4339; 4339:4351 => 0.07 mag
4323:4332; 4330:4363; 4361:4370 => -0.07 mag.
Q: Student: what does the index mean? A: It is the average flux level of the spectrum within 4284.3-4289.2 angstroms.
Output 1.09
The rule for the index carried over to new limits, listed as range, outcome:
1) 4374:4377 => 1.25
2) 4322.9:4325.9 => 1.19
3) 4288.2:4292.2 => 1.03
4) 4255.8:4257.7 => 1.02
